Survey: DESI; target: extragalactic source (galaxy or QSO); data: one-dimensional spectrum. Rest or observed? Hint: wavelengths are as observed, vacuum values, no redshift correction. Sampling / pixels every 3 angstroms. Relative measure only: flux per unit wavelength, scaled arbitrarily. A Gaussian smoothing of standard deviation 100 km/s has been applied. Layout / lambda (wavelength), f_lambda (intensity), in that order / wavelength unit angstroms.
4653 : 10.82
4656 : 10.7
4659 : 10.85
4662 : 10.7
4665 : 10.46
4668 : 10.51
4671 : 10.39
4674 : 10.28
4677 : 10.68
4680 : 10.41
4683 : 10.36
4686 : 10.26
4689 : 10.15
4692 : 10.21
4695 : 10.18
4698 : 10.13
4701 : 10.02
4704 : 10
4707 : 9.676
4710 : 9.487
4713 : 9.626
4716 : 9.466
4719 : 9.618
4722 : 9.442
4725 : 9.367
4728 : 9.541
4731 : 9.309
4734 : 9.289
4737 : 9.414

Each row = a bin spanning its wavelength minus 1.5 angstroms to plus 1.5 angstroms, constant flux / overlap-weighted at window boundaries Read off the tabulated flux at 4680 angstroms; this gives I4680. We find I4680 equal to 10.41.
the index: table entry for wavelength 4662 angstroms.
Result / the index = 10.7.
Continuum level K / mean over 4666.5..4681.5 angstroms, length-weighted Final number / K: 10.5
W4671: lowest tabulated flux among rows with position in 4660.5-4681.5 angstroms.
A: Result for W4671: 10.28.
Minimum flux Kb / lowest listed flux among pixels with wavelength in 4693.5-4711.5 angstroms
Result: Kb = 9.487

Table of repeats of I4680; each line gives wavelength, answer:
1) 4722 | 9.442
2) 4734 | 9.289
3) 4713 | 9.626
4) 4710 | 9.487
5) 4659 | 10.85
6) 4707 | 9.676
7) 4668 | 10.51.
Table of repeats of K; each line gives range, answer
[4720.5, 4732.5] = 9.41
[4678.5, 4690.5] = 10.3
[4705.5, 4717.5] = 9.56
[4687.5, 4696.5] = 10.2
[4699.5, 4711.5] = 9.8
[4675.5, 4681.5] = 10.5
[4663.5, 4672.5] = 10.5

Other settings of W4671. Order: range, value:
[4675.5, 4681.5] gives 10.41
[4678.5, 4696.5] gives 10.15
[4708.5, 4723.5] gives 9.442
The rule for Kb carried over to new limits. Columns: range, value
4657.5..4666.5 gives 10.46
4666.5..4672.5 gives 10.39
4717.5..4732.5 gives 9.309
